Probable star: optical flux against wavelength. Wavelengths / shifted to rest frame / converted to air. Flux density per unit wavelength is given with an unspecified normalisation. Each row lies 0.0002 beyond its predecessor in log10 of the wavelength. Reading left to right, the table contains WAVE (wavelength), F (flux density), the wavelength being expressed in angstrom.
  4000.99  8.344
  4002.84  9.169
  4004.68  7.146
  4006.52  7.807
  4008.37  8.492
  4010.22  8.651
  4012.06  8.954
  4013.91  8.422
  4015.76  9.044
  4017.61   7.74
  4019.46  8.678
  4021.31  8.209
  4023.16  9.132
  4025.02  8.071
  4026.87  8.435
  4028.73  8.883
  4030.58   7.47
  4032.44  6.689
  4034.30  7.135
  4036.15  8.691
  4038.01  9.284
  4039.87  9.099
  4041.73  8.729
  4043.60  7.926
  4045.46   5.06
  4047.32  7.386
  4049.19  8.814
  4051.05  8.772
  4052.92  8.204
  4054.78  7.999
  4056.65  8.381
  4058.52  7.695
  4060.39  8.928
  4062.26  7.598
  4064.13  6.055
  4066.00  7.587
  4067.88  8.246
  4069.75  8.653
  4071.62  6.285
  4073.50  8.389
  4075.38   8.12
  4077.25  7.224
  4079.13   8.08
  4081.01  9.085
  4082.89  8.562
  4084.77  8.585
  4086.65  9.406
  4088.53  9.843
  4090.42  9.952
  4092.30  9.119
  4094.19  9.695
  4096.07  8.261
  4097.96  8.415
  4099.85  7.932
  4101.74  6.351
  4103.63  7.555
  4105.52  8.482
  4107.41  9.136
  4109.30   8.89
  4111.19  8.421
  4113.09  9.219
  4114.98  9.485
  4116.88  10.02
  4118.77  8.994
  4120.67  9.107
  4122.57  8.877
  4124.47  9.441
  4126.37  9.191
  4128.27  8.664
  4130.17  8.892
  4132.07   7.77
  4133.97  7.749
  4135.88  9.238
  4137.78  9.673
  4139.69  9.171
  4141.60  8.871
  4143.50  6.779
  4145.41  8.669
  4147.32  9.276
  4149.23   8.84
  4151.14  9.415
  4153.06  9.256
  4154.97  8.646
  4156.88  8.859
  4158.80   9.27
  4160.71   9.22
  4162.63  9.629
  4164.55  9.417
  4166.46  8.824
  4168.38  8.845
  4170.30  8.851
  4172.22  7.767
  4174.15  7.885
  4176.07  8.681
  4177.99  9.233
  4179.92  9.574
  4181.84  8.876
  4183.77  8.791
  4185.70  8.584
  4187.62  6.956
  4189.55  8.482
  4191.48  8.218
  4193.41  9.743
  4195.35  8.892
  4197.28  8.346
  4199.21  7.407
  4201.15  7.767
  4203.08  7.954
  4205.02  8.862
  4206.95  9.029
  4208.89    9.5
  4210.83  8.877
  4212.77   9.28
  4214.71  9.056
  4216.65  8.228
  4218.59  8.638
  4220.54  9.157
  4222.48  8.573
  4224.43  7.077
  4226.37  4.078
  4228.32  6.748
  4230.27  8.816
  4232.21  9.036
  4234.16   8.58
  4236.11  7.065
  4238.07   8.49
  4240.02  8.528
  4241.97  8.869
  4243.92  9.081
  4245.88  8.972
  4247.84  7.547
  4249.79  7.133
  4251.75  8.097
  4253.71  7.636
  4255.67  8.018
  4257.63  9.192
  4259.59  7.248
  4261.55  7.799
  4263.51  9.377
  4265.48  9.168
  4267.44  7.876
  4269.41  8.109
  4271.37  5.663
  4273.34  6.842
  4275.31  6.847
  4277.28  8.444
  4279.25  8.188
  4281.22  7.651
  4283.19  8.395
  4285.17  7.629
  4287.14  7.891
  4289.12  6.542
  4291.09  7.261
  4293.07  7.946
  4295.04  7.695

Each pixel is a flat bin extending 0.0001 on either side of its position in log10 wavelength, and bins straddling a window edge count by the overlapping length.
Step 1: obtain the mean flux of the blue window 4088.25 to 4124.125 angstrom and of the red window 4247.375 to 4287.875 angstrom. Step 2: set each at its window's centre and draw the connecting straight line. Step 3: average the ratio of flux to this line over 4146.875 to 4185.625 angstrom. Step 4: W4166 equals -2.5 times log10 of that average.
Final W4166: -0.06 mag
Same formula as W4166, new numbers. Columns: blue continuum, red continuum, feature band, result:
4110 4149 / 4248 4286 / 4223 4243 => 0.05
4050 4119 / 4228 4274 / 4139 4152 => -0.05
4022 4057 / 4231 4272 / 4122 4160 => -0.09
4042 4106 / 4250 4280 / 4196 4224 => -0.08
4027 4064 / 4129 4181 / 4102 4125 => -0.05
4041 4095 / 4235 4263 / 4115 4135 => -0.09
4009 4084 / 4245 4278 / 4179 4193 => -0.08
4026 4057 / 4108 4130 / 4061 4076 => 0.11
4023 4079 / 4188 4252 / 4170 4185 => -0.06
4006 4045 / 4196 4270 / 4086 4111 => -0.05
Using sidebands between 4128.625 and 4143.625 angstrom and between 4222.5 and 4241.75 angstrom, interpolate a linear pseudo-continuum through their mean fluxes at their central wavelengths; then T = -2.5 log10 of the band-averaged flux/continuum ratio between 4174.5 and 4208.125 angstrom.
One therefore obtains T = -0.06 mag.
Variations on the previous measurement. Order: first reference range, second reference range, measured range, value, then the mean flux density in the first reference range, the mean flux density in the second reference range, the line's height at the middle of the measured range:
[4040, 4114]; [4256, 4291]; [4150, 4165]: -0.14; 8.24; 7.8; 8.06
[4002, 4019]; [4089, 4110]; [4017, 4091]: 0.04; 8.39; 8.55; 8.47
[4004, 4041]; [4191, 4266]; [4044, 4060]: 0.06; 8.31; 8.3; 8.31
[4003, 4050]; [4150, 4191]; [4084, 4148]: -0.03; 8.17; 8.8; 8.57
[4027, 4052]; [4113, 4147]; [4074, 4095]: -0.05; 8.01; 8.88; 8.44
